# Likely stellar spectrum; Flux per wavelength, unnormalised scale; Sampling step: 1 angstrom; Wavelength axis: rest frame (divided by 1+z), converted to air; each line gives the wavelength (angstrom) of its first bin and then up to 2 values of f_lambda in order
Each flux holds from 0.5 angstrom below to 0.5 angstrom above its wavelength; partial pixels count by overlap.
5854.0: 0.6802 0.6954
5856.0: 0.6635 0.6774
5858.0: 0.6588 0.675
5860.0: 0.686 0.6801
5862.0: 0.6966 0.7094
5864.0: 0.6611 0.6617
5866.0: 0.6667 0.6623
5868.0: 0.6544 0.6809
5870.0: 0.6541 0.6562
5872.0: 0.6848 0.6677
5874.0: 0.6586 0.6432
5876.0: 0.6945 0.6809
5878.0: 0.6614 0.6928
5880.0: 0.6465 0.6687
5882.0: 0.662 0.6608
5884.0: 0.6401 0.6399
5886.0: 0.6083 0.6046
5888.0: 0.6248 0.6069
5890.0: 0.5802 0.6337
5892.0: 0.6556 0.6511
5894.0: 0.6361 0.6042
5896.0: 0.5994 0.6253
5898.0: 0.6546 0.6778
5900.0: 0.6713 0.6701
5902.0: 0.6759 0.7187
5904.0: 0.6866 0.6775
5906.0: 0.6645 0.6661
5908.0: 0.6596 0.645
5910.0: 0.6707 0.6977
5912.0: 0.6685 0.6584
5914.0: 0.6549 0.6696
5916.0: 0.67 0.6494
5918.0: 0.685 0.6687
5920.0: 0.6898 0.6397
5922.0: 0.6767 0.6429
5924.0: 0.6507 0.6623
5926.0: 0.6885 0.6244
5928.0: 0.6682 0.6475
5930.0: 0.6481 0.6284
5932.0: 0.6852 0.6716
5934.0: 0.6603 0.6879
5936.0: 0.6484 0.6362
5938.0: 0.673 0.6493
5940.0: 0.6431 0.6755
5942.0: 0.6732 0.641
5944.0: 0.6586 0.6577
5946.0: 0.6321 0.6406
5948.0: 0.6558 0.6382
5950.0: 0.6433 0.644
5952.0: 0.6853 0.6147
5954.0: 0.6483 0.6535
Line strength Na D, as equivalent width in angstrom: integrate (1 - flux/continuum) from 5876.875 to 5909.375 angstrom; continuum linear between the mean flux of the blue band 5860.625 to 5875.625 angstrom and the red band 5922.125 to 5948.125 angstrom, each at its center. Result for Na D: 0.7 angstrom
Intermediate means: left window 0.669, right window 0.656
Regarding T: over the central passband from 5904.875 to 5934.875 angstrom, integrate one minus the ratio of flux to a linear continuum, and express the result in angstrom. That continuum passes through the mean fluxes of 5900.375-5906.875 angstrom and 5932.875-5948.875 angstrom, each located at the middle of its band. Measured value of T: 0.3 angstrom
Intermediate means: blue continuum 0.681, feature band 0.663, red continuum 0.656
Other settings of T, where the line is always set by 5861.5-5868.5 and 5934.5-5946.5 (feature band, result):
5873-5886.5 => 0.23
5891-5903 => 0.29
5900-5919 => -0.24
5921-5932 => 0.08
